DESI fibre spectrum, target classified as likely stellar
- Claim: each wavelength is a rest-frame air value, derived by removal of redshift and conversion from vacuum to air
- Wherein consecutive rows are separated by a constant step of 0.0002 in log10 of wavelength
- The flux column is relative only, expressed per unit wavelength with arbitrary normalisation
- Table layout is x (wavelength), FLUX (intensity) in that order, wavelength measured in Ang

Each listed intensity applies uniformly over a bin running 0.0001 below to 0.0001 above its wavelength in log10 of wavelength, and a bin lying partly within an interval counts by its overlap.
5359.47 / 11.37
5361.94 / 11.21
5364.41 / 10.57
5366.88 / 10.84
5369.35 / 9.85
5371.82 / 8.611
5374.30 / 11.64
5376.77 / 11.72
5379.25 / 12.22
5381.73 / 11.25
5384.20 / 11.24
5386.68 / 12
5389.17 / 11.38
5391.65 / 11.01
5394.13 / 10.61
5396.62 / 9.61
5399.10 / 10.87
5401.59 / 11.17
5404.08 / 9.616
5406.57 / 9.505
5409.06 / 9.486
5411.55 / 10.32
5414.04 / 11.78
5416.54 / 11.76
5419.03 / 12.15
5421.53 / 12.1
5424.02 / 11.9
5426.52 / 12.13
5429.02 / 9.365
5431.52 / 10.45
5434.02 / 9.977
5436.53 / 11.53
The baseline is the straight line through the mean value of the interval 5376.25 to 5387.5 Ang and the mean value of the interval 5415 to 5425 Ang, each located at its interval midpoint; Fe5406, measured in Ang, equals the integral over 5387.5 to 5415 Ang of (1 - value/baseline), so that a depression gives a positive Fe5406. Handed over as 3.1 Ang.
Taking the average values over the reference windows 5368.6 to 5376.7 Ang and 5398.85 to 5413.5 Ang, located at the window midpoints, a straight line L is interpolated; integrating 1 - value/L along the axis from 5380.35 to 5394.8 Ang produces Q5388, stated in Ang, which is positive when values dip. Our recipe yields -1.5 Ang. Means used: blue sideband 10.3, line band 11.3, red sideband 10.2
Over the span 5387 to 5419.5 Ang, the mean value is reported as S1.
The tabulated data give 10.7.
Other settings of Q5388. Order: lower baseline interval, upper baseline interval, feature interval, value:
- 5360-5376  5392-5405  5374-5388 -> -1.6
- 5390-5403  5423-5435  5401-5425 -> -0.6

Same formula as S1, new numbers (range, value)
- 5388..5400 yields 10.7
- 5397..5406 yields 10.4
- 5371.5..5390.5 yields 11.4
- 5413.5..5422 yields 11.9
